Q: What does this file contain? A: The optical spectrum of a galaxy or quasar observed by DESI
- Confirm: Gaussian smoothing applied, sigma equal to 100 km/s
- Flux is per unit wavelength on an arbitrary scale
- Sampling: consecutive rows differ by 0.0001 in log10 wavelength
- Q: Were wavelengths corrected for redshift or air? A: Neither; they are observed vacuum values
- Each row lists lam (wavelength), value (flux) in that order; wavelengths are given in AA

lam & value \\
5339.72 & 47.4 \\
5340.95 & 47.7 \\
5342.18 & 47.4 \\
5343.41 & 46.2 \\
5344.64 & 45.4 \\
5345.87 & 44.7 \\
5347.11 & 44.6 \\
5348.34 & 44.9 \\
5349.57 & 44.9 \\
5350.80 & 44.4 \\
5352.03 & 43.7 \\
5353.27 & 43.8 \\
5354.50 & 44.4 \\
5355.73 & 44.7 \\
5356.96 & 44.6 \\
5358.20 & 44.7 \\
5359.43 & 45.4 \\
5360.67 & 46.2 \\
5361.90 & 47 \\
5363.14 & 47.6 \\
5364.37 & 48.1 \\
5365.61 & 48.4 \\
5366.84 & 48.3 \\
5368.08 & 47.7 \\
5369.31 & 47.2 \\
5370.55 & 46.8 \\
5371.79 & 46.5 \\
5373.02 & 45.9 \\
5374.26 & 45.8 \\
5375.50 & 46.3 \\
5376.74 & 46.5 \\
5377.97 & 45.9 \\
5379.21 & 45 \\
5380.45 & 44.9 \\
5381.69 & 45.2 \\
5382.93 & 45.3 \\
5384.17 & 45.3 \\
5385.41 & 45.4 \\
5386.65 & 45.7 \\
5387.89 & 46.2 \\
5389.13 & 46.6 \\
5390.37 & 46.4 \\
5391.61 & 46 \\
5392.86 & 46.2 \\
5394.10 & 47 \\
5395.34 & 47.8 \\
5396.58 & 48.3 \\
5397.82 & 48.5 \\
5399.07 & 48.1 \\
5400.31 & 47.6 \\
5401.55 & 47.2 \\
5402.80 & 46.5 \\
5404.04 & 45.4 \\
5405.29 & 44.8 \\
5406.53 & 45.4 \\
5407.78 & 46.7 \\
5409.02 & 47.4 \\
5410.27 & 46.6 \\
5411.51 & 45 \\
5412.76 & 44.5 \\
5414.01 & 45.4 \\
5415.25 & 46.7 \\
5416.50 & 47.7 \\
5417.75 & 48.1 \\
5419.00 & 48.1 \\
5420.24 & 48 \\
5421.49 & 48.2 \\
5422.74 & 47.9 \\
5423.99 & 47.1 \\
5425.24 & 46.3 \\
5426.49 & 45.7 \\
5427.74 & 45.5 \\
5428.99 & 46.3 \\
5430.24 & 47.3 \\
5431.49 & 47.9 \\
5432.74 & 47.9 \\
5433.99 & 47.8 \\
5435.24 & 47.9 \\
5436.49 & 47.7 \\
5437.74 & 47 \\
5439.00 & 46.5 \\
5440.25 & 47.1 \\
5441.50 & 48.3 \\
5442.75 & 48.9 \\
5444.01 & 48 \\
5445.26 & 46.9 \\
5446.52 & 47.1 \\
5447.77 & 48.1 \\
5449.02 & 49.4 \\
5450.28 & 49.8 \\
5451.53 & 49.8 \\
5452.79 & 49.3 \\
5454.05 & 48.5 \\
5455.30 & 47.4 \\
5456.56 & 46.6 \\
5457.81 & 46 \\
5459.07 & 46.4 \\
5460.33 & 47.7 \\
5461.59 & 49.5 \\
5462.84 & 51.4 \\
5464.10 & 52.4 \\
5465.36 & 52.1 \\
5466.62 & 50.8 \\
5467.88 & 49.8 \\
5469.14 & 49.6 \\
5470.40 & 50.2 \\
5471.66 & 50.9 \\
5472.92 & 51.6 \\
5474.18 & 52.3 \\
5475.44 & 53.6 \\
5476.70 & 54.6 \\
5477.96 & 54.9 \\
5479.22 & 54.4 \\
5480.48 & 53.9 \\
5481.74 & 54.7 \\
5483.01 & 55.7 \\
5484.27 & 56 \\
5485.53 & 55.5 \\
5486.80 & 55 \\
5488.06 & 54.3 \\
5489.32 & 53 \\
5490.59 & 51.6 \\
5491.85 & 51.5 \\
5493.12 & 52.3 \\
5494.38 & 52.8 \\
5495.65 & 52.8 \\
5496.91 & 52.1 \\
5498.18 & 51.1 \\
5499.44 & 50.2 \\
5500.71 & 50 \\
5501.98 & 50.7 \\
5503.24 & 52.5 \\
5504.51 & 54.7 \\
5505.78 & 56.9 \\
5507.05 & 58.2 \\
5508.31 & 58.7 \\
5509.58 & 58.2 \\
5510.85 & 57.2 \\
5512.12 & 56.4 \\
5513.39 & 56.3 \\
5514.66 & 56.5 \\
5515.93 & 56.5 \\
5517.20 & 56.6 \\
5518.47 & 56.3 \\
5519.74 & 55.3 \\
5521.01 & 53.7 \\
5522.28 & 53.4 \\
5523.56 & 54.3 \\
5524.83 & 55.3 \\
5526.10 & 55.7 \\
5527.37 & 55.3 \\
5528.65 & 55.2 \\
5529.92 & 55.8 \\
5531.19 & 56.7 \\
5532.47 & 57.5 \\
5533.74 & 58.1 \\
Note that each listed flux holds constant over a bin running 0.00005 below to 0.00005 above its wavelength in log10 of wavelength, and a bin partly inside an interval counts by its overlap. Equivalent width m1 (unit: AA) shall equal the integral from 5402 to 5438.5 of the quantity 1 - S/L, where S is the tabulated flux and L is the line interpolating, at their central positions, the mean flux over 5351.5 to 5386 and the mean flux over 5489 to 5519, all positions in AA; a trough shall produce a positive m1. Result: 1.74 AA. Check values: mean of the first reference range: 46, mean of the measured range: 46.8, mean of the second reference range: 54.3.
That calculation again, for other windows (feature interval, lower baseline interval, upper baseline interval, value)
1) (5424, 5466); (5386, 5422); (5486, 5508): 1.3 AA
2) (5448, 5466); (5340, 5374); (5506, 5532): 1.1 AA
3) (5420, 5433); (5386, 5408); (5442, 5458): 0.1 AA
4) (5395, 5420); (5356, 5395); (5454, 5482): 0.5 AA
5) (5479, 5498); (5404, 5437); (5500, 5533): -0.2 AA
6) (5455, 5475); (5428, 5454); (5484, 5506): 0.1 AA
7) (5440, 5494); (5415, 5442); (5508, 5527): 0.2 AA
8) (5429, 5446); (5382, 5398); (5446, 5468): 0.2 AA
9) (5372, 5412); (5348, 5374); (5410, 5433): 0.1 AA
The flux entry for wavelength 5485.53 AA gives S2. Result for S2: 55.5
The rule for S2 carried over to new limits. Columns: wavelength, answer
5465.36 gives 52.1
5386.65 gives 45.7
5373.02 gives 45.9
